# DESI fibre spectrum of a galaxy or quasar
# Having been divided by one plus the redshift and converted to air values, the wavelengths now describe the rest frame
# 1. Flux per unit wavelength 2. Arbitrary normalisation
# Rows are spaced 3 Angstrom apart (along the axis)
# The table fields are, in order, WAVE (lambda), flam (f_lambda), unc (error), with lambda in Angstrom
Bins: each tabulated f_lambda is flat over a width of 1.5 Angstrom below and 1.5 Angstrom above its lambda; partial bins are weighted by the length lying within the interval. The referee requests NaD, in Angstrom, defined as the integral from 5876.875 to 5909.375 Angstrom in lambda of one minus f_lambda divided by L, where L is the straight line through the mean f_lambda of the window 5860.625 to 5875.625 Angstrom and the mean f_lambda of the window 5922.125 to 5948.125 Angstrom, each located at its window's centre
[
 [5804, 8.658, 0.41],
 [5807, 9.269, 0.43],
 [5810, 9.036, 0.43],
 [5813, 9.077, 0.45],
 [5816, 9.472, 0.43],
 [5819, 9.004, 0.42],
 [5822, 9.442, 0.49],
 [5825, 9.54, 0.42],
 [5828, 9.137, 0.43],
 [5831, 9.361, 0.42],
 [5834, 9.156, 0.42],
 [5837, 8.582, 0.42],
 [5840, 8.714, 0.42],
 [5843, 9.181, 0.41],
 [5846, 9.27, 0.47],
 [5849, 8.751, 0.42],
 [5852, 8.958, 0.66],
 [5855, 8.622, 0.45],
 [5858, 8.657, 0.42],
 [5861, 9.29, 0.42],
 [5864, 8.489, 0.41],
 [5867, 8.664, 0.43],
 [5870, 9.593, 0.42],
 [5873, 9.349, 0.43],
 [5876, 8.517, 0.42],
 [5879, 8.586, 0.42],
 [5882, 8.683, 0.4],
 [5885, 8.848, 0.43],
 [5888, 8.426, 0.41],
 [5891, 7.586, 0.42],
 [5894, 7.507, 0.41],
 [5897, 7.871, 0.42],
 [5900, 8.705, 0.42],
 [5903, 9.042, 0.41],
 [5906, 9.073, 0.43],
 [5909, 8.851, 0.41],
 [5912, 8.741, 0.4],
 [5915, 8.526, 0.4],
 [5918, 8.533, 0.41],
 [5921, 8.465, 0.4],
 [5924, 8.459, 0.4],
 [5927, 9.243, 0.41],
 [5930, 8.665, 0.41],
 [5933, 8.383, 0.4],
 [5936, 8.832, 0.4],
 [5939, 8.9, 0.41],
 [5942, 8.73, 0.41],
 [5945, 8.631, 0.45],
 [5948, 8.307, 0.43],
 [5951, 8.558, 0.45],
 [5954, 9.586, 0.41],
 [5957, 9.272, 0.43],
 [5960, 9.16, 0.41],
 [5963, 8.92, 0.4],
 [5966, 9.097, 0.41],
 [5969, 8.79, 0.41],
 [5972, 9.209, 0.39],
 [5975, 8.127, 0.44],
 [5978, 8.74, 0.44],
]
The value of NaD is 1.6 Angstrom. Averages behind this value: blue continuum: 9.02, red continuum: 8.7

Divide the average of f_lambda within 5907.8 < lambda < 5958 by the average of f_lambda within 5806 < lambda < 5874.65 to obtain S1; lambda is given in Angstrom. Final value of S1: 1.0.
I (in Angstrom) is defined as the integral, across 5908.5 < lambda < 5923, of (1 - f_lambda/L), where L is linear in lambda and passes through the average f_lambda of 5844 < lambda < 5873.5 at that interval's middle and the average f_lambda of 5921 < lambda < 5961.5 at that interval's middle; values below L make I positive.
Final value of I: 0.4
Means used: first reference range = 8.95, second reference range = 8.81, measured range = 8.6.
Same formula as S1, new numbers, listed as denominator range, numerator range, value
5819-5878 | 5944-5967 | 0.99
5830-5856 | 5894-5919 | 0.96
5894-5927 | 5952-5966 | 1.07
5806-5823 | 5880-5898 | 0.89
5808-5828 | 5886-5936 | 0.92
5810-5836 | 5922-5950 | 0.94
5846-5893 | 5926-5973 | 1.02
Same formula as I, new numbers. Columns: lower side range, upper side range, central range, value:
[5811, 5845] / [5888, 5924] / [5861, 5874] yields -0.37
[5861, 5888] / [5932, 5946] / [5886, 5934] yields 1.42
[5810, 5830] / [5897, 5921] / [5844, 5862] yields 0.27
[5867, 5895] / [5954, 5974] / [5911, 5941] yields 0.63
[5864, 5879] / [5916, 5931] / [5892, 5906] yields 0.72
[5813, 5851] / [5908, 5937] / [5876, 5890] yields 0.45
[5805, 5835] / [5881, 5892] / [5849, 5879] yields -0.66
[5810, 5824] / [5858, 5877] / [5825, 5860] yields 0.49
